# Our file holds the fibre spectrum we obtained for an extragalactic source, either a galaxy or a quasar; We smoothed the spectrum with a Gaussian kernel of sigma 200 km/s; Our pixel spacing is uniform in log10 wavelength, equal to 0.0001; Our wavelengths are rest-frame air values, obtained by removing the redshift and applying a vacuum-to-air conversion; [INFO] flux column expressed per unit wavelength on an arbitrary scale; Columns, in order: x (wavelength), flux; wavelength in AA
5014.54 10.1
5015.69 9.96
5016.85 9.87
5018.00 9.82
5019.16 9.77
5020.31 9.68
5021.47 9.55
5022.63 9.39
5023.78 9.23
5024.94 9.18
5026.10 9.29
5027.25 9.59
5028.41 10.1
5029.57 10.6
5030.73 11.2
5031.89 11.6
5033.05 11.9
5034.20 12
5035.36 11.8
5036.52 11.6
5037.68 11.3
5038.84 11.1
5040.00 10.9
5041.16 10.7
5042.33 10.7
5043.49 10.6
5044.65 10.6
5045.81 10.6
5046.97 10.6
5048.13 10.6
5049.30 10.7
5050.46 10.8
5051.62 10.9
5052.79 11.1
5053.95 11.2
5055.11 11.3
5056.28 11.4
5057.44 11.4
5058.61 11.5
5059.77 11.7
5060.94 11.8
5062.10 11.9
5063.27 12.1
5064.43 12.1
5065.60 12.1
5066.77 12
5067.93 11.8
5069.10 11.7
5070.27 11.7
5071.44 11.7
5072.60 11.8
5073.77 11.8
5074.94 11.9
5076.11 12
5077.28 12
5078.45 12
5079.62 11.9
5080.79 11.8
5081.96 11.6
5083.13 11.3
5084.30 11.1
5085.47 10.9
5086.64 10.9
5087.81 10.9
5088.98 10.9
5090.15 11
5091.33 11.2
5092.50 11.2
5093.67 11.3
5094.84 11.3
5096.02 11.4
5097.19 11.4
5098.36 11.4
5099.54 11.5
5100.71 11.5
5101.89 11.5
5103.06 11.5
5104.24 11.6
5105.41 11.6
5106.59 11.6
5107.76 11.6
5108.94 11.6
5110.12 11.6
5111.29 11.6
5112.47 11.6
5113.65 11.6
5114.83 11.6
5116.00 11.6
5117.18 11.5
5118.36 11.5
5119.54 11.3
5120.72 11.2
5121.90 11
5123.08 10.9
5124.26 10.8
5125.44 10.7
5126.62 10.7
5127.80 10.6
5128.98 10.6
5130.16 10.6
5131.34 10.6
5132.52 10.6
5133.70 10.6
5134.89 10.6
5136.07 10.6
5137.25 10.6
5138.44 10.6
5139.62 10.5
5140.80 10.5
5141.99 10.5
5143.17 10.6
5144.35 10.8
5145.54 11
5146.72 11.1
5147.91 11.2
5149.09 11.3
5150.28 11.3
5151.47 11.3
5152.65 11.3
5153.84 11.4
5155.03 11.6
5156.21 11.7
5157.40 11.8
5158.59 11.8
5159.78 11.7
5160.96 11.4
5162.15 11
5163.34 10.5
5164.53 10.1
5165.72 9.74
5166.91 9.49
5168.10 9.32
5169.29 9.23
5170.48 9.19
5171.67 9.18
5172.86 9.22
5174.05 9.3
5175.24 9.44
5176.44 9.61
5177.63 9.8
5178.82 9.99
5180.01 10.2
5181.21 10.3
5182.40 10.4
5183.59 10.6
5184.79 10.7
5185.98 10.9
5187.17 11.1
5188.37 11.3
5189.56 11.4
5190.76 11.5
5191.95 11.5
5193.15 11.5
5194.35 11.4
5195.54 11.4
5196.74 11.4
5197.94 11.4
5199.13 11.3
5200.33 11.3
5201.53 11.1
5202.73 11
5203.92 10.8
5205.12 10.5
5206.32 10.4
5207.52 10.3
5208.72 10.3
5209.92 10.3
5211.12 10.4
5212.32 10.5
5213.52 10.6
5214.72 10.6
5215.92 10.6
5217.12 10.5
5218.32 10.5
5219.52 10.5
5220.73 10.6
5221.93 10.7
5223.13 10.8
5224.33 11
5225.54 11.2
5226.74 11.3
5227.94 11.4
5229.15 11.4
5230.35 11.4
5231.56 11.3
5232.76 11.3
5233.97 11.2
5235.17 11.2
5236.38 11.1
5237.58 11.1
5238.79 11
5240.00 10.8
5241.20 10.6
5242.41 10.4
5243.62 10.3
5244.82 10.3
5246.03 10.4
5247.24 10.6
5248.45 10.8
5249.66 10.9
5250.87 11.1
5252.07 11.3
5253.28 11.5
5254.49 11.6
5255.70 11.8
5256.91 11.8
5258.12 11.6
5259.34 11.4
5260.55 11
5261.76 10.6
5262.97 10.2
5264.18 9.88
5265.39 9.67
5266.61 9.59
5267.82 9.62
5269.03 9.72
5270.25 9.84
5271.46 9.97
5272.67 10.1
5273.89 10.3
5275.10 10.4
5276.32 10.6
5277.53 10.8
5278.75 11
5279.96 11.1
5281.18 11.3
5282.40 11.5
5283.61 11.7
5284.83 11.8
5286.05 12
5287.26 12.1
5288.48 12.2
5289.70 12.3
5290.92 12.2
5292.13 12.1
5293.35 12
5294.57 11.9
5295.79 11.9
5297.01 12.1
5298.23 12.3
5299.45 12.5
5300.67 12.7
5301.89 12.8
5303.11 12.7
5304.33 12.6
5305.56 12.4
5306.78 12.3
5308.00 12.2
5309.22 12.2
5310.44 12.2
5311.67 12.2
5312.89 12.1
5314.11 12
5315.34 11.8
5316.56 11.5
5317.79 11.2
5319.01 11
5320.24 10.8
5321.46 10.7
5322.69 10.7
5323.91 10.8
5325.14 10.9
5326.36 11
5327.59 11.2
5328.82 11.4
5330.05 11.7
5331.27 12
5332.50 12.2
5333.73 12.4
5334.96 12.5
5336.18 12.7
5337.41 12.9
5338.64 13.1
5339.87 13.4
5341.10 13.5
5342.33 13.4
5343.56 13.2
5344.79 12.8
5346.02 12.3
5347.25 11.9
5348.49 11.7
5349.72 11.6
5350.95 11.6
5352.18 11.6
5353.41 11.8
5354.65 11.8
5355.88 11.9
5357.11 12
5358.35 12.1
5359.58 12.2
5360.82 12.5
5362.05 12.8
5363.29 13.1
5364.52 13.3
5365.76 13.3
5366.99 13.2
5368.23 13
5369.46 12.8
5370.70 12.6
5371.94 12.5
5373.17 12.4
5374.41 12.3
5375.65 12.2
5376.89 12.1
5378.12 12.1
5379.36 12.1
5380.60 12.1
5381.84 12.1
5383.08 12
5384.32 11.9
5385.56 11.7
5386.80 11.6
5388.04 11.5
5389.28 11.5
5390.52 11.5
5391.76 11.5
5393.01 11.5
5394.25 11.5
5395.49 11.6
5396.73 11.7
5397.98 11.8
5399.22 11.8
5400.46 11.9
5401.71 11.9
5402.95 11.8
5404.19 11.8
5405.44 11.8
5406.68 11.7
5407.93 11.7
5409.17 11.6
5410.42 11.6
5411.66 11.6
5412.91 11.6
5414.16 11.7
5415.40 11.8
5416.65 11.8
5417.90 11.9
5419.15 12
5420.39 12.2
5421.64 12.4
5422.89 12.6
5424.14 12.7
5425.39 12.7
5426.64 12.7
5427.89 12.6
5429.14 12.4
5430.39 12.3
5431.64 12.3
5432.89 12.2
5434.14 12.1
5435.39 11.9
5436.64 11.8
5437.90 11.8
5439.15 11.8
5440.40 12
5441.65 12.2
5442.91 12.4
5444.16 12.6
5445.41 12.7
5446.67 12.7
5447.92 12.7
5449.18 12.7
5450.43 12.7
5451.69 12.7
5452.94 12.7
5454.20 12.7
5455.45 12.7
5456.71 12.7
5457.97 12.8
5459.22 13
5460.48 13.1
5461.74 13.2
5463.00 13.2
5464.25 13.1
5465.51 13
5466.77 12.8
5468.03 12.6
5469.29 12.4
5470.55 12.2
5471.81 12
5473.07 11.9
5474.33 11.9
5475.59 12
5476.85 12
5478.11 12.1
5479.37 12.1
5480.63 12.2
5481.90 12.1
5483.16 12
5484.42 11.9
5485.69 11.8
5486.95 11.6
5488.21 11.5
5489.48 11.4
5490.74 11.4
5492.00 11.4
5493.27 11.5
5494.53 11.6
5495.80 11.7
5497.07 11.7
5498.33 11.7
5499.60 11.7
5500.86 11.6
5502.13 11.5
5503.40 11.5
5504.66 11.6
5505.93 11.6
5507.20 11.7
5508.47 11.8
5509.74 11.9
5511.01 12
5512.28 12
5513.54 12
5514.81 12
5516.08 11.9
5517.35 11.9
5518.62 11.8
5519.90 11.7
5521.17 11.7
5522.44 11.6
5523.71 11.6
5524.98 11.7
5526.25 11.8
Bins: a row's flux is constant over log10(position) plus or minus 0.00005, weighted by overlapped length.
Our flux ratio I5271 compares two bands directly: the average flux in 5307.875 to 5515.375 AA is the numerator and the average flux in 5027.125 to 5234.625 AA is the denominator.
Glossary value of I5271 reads 1.10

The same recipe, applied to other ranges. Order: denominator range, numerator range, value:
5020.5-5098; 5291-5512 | 1.08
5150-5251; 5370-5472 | 1.14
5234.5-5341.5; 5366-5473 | 1.07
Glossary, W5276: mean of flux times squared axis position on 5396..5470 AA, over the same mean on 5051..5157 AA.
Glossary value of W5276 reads 1.2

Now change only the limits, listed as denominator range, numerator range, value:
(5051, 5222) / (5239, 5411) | 1.14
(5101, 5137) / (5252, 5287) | 1.03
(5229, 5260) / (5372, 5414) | 1.13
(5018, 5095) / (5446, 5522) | 1.28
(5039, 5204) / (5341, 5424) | 1.21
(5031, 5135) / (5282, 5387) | 1.18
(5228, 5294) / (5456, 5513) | 1.19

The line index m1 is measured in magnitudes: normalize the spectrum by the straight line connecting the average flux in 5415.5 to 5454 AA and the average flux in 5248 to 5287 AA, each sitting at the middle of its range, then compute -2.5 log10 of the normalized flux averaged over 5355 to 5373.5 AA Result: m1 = -0.08 mag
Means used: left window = 10.8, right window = 12.3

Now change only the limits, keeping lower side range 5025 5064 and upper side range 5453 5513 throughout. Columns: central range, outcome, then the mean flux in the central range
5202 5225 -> 0.086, 10.6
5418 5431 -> -0.043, 12.4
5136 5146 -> 0.064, 10.6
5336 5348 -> -0.102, 12.9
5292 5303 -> -0.057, 12.3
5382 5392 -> 0.017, 11.7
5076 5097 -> -0.021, 11.4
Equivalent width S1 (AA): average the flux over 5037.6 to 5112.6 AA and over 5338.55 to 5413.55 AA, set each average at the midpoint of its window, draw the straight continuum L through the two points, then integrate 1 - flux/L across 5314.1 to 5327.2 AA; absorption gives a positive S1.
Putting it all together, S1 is 0.99 AA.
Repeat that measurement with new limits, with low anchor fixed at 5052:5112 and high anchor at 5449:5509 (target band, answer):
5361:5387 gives -1.0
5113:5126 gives 0.4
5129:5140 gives 1.0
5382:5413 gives 0.8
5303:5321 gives 0.0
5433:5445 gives 0.0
